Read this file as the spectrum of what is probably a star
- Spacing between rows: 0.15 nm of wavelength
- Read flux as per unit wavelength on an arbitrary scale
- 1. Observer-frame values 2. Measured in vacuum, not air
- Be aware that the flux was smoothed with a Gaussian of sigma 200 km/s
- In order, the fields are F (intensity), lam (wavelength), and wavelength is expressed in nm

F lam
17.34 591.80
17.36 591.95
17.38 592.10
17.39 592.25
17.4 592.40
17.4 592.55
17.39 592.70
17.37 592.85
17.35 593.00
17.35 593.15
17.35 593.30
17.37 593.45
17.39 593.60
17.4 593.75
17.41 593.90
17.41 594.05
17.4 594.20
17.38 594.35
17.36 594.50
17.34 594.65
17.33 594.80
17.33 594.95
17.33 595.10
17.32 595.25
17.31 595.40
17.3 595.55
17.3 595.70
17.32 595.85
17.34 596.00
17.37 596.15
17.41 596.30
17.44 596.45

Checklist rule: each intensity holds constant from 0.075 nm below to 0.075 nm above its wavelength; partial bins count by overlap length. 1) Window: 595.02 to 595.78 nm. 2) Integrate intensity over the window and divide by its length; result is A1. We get 17.3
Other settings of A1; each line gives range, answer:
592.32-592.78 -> 17.4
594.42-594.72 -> 17.4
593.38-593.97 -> 17.4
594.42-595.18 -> 17.3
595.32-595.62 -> 17.3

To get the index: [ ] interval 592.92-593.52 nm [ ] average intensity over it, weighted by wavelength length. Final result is 17.4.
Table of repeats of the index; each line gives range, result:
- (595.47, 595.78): 17.3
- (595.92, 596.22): 17.4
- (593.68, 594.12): 17.4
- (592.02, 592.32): 17.4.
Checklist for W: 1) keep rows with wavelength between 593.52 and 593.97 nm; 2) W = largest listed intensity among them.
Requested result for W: 17.41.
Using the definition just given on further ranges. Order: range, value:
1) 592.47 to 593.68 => 17.4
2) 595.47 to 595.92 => 17.32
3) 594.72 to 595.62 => 17.33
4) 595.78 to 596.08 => 17.34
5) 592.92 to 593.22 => 17.35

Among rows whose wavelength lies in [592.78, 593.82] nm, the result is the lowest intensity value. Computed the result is 17.35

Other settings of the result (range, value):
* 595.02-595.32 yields 17.32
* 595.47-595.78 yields 17.3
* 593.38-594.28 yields 17.37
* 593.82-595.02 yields 17.33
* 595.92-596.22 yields 17.34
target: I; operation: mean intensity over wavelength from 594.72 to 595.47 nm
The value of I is 17.3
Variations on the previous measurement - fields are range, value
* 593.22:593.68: 17.4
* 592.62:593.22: 17.4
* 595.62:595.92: 17.3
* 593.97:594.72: 17.4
